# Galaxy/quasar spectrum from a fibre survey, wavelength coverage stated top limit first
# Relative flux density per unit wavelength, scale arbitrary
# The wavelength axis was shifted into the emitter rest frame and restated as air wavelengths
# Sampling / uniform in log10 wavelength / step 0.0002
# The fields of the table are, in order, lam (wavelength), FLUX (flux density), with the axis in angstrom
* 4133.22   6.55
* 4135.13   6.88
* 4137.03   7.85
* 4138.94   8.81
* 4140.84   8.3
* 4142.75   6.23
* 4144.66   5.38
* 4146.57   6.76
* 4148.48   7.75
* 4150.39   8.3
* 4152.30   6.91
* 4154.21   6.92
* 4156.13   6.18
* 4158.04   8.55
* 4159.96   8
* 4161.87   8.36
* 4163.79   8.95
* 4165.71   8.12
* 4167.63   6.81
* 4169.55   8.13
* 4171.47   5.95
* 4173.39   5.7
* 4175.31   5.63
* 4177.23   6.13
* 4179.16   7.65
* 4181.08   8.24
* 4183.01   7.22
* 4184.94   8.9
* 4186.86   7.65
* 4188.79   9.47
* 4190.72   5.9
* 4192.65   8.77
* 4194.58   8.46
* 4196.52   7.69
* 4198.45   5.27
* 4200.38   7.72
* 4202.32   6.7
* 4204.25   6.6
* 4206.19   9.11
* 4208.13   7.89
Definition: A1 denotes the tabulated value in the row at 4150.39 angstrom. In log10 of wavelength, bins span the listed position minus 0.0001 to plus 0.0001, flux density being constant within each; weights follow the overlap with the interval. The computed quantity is 8.3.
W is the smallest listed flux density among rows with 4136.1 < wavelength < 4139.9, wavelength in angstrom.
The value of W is 7.85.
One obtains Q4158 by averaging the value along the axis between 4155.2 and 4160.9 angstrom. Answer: 7.58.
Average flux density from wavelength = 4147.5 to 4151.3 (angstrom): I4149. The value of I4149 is 8.02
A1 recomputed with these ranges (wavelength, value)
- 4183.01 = 7.22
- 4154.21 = 6.92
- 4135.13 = 6.88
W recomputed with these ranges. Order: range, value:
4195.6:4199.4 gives 5.27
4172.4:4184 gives 5.63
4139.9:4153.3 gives 5.38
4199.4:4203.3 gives 6.7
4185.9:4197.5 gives 5.9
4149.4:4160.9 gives 6.18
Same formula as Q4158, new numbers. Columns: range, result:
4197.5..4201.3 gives 6.49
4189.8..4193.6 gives 7.35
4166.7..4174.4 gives 6.64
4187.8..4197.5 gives 8.05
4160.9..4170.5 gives 8.07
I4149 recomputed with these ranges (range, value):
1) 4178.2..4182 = 7.95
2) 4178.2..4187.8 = 7.94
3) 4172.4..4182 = 6.67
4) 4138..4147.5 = 7.09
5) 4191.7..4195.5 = 8.62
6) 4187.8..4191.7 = 7.69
